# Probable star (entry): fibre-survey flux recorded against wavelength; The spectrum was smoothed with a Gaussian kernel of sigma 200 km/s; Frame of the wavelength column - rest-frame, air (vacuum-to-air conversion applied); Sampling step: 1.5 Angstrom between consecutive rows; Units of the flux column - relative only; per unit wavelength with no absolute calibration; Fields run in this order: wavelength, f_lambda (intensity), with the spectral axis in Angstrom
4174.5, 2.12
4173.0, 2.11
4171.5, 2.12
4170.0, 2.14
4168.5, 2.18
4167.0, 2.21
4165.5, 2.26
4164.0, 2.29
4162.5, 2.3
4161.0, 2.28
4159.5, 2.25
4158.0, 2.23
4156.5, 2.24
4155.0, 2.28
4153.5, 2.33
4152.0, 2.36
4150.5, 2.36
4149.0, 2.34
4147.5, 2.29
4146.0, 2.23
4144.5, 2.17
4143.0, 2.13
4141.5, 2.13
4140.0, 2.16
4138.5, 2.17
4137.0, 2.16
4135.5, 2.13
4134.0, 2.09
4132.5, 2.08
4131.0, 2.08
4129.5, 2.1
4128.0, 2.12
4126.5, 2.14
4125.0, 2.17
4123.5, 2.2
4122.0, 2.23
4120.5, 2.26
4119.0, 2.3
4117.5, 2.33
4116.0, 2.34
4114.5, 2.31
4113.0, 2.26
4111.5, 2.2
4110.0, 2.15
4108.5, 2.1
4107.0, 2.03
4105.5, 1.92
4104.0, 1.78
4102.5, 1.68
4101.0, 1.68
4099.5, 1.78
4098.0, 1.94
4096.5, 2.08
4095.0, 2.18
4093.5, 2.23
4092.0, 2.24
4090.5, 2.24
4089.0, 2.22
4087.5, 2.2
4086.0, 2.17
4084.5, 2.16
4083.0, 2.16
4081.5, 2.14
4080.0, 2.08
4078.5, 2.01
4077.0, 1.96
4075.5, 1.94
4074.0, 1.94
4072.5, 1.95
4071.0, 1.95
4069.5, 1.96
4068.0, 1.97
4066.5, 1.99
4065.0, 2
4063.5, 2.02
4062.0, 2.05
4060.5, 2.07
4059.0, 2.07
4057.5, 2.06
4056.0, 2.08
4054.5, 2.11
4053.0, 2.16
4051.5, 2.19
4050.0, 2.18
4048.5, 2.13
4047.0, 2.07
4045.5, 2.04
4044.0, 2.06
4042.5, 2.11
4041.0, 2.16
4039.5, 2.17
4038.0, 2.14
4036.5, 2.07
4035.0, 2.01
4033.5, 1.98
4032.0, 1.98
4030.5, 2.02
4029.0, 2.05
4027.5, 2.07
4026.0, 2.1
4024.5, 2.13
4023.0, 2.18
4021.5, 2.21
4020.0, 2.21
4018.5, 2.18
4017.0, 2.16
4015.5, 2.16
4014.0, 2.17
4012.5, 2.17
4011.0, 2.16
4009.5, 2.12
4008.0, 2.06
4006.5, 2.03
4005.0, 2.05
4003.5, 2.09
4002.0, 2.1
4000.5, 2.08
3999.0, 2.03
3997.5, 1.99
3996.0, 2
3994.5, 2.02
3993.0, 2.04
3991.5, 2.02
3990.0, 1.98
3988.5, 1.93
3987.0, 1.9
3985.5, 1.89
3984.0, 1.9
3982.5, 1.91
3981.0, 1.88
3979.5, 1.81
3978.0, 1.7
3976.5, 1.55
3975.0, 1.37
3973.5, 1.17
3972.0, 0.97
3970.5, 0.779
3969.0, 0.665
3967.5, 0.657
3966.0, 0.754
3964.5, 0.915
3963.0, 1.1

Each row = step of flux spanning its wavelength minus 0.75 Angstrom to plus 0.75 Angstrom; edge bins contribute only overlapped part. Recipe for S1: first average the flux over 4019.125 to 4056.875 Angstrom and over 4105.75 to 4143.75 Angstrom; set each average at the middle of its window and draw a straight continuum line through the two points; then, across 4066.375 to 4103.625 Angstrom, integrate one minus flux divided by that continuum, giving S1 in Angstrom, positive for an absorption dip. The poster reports 1.89 Angstrom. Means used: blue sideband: 2.1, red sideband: 2.17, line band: 2.03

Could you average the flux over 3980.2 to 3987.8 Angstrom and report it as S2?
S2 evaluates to 1.9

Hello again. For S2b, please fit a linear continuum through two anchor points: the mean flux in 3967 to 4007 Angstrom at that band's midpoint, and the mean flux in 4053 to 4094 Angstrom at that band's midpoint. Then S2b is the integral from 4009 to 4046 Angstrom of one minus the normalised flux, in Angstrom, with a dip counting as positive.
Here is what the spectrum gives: -4.4 Angstrom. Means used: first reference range 1.73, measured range 2.11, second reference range 2.07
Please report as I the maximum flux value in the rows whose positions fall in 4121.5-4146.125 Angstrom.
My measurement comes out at 2.23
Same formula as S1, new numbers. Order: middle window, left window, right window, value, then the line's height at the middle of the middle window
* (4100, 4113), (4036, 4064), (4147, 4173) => 1.3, 2.18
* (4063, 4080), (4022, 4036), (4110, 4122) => 1.5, 2.16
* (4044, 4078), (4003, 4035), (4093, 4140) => 1.0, 2.11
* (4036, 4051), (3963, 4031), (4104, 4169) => -1.3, 1.95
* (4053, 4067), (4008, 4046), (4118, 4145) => 0.5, 2.13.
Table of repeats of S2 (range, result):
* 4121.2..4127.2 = 2.19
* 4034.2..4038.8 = 2.07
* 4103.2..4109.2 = 1.95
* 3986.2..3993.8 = 1.97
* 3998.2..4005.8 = 2.07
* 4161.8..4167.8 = 2.26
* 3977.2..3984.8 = 1.84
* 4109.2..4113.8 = 2.2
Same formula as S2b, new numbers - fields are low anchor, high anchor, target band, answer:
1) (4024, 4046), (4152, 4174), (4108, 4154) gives -0.3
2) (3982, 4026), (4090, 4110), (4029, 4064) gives -0.9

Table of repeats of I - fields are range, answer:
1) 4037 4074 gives 2.19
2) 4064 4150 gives 2.34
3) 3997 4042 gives 2.21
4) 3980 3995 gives 2.04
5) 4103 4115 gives 2.31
